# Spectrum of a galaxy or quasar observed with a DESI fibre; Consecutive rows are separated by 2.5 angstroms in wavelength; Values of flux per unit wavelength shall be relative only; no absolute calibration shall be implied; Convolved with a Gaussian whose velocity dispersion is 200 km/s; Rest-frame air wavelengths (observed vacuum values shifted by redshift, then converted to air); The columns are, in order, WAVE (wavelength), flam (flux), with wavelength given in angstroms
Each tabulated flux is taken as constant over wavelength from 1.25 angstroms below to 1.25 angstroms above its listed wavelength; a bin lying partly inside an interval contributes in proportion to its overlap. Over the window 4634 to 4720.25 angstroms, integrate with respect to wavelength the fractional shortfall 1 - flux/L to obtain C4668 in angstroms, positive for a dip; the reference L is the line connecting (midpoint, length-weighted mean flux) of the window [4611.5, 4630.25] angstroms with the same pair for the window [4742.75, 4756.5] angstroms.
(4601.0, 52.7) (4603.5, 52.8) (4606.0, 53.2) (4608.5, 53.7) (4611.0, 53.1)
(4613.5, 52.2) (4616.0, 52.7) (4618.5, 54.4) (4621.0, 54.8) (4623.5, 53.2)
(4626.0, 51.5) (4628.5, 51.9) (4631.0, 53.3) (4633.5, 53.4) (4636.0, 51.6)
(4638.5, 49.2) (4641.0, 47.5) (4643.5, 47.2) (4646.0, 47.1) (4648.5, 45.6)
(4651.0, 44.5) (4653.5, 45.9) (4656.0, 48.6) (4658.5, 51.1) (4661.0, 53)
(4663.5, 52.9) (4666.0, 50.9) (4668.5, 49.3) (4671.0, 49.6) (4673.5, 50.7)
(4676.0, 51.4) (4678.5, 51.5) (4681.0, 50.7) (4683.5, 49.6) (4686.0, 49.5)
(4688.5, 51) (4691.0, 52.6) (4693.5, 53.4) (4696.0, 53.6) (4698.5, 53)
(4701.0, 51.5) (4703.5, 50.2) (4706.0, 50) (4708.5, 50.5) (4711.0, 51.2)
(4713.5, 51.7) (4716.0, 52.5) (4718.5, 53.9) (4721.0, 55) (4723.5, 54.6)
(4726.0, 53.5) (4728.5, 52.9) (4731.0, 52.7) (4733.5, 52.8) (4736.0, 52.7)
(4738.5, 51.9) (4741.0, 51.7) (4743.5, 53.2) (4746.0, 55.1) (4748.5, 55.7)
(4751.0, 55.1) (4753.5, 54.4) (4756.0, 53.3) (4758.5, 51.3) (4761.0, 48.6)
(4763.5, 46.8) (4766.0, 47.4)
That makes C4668 5.2 angstroms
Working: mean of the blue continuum 53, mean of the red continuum 54.6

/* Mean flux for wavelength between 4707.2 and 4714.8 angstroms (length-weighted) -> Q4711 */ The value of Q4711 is 51.1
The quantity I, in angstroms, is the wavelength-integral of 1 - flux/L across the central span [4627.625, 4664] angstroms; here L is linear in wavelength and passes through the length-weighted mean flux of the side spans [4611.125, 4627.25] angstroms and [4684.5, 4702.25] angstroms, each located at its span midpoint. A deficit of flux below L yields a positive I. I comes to 2.29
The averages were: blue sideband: 53.1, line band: 49.4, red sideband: 52.1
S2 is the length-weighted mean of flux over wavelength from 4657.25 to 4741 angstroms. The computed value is 51.9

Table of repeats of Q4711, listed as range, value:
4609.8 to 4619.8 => 53.1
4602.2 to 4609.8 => 53.2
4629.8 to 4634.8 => 53.3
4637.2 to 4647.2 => 47.8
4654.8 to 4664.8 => 51.4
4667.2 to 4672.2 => 49.5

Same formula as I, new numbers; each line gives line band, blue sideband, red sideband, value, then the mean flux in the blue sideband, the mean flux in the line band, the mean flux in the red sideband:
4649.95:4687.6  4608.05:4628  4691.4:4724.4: 1.9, 53.1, 50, 52.4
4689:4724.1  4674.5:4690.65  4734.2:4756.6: -0.3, 50.7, 52.3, 53.7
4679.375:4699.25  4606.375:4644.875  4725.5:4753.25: 0.4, 52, 51.6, 53.4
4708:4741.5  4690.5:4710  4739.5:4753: 0.2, 51.8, 52.8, 54.1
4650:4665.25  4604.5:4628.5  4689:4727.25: 1.0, 53.1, 49.5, 52.5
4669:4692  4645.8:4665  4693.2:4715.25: -0.2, 48.7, 50.7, 51.6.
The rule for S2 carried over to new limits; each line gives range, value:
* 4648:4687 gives 49.8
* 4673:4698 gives 51.5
